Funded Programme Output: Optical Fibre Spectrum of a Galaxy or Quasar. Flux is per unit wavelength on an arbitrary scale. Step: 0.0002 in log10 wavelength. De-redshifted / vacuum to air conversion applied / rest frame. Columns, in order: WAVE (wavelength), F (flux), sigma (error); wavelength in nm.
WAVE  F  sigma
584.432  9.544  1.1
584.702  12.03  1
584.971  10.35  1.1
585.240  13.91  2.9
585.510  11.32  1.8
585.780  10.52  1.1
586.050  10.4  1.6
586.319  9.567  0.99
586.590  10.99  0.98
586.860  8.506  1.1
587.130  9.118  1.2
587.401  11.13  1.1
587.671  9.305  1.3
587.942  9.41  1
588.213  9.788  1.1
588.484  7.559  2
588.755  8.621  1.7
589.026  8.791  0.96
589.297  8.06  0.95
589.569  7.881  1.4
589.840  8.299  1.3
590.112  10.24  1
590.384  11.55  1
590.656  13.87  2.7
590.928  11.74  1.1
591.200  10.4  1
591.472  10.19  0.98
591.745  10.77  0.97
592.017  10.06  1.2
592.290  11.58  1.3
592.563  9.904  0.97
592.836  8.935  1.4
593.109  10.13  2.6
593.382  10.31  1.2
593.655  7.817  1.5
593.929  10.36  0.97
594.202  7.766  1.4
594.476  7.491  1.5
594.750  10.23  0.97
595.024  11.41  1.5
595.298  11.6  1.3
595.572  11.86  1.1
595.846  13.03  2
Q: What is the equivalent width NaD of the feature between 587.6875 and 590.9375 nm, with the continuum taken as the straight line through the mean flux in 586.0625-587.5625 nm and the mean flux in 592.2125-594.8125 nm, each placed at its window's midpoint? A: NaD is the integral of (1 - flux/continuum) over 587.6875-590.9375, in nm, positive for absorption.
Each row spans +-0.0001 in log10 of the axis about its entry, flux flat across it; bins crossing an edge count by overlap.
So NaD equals 0.047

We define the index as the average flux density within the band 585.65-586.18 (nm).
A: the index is 10.5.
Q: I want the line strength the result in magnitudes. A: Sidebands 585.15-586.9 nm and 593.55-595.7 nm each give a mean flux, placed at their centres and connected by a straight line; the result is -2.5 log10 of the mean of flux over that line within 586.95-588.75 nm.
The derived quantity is 0.14 mag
